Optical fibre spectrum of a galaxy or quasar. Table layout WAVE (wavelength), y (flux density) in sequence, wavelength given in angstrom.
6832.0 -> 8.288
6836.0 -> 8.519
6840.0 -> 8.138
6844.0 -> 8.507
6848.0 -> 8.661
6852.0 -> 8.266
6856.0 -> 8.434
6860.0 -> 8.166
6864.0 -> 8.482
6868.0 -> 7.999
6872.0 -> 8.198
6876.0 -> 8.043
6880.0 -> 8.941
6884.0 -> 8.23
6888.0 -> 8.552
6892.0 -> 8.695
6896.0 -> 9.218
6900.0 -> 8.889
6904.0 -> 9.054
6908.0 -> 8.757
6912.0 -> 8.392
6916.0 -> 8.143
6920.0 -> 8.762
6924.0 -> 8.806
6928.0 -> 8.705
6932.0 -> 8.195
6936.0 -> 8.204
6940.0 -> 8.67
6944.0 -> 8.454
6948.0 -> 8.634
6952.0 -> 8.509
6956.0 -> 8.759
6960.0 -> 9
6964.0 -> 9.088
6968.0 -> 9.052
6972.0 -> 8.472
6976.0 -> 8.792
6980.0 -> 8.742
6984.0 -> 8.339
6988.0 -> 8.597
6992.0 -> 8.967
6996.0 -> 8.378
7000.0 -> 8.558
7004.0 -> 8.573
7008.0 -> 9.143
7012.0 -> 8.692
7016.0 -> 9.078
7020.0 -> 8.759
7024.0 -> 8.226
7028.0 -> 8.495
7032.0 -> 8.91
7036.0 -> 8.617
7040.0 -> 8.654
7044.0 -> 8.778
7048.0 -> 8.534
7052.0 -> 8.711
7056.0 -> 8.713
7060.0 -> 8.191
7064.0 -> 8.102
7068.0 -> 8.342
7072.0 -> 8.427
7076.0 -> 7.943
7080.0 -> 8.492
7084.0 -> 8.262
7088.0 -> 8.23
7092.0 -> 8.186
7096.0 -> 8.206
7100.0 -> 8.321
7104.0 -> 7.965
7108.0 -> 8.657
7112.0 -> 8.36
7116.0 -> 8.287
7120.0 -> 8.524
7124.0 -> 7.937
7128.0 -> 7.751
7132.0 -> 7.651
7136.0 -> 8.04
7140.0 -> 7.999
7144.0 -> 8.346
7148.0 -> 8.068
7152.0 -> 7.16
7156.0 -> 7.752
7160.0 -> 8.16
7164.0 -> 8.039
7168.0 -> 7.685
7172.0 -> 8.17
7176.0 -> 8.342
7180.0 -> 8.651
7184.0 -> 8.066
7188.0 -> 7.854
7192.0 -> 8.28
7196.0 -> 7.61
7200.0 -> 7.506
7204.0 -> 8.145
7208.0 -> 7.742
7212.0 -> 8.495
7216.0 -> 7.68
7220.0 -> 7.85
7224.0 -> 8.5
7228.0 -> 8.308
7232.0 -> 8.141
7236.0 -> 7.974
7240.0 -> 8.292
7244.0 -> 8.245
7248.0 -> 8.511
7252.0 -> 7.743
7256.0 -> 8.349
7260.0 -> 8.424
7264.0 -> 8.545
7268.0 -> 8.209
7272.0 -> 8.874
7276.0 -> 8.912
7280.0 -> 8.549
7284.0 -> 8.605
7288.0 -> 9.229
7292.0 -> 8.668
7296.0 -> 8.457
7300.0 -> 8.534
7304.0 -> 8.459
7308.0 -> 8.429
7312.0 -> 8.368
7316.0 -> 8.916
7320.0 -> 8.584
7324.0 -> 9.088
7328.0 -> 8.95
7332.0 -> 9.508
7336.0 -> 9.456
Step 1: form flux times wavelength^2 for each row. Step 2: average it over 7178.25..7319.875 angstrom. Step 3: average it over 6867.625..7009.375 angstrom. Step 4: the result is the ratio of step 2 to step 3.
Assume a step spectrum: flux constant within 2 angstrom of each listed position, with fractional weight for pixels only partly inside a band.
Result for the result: 1.05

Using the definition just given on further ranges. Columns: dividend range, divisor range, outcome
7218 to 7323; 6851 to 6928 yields 1.10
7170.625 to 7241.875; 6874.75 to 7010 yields 1.01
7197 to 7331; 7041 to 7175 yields 1.07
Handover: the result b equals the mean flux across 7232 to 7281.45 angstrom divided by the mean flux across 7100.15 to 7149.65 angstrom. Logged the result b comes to 1.0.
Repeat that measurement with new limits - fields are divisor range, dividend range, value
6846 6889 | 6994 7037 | 1.04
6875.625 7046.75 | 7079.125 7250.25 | 0.93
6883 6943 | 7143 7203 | 0.93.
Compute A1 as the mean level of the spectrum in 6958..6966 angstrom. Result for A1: 9.04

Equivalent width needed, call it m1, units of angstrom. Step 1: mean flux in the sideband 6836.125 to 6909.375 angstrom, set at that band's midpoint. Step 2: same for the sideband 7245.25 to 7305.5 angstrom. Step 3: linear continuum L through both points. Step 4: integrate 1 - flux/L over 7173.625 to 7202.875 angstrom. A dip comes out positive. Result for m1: 1.6 angstrom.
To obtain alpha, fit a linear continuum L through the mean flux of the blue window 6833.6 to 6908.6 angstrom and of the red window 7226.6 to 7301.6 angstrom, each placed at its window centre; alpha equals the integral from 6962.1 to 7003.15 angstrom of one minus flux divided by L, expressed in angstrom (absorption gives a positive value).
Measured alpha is -1.0 angstrom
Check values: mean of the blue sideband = 8.51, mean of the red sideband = 8.45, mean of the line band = 8.69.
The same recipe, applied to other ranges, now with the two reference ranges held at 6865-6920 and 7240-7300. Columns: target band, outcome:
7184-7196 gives 0.8 angstrom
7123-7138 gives 1.2 angstrom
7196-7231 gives 2.1 angstrom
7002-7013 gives -0.3 angstrom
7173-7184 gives 0.2 angstrom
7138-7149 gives 0.5 angstrom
